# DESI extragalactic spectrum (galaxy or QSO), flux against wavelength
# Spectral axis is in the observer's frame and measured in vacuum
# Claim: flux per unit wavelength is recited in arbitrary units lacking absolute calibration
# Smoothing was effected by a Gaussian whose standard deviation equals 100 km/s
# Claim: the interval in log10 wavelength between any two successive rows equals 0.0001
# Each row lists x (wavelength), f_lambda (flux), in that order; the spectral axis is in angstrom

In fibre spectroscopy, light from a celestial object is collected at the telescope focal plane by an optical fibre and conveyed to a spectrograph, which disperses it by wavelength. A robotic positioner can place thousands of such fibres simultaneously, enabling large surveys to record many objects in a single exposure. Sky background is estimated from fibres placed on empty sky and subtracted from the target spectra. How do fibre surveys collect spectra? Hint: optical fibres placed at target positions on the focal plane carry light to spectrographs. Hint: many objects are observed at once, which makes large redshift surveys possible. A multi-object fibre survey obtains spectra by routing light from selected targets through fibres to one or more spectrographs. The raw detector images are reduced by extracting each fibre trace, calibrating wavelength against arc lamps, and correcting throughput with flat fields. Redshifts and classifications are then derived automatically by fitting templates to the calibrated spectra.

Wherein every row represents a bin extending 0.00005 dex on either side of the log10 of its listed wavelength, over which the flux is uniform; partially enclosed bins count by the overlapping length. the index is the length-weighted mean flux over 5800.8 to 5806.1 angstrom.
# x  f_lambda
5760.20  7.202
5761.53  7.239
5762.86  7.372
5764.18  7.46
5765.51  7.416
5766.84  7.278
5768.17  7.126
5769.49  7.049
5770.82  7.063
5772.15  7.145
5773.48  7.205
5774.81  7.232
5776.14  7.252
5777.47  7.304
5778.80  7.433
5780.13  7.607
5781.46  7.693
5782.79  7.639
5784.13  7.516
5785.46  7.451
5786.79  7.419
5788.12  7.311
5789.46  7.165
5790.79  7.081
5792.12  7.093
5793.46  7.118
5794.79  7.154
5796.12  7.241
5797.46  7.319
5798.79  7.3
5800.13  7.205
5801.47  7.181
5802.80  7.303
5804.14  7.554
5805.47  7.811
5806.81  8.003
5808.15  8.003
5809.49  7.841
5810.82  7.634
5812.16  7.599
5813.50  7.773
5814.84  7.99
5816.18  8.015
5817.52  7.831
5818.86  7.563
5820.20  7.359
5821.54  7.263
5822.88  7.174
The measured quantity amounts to 7.47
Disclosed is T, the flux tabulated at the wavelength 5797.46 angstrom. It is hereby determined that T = 7.319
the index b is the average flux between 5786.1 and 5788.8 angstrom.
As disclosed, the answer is 7.36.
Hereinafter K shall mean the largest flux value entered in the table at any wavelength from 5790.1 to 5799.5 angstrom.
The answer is 7.319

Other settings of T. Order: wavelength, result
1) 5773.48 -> 7.205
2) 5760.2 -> 7.202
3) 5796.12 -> 7.241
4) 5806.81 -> 8.003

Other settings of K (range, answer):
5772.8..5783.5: 7.693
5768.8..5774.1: 7.205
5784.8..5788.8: 7.451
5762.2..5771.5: 7.46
